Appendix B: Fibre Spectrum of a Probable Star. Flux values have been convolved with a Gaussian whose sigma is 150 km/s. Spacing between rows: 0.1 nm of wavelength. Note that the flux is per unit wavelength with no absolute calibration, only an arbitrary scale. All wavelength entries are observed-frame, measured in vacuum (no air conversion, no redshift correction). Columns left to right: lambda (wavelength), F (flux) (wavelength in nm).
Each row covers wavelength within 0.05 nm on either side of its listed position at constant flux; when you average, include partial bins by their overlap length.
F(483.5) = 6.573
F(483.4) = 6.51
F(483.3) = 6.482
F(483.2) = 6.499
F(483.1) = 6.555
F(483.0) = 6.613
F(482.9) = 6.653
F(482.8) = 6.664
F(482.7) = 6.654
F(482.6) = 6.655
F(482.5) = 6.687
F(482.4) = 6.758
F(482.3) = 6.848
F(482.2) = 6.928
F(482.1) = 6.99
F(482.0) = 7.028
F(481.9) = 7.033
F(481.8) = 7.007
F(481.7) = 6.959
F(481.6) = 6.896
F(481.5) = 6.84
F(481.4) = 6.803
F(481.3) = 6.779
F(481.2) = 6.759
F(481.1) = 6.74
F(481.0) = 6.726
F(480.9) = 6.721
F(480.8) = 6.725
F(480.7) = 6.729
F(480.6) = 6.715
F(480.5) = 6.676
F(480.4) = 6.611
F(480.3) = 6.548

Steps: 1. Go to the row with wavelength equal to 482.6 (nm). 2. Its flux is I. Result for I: 6.655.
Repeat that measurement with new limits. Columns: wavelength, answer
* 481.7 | 6.959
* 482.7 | 6.654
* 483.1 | 6.555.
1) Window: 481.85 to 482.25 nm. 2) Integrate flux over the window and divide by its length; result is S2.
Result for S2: 6.99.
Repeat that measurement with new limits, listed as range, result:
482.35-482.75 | 6.69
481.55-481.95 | 6.97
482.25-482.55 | 6.76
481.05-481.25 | 6.75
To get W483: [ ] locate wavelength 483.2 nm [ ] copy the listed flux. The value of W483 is 6.499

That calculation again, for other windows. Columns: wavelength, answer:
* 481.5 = 6.84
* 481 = 6.726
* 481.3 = 6.779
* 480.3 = 6.548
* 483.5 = 6.573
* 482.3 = 6.848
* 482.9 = 6.653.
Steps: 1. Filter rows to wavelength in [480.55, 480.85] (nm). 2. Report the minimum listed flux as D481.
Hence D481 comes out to 6.715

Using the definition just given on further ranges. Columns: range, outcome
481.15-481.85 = 6.759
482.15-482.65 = 6.655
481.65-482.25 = 6.928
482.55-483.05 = 6.613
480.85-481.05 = 6.721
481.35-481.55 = 6.803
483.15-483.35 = 6.482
